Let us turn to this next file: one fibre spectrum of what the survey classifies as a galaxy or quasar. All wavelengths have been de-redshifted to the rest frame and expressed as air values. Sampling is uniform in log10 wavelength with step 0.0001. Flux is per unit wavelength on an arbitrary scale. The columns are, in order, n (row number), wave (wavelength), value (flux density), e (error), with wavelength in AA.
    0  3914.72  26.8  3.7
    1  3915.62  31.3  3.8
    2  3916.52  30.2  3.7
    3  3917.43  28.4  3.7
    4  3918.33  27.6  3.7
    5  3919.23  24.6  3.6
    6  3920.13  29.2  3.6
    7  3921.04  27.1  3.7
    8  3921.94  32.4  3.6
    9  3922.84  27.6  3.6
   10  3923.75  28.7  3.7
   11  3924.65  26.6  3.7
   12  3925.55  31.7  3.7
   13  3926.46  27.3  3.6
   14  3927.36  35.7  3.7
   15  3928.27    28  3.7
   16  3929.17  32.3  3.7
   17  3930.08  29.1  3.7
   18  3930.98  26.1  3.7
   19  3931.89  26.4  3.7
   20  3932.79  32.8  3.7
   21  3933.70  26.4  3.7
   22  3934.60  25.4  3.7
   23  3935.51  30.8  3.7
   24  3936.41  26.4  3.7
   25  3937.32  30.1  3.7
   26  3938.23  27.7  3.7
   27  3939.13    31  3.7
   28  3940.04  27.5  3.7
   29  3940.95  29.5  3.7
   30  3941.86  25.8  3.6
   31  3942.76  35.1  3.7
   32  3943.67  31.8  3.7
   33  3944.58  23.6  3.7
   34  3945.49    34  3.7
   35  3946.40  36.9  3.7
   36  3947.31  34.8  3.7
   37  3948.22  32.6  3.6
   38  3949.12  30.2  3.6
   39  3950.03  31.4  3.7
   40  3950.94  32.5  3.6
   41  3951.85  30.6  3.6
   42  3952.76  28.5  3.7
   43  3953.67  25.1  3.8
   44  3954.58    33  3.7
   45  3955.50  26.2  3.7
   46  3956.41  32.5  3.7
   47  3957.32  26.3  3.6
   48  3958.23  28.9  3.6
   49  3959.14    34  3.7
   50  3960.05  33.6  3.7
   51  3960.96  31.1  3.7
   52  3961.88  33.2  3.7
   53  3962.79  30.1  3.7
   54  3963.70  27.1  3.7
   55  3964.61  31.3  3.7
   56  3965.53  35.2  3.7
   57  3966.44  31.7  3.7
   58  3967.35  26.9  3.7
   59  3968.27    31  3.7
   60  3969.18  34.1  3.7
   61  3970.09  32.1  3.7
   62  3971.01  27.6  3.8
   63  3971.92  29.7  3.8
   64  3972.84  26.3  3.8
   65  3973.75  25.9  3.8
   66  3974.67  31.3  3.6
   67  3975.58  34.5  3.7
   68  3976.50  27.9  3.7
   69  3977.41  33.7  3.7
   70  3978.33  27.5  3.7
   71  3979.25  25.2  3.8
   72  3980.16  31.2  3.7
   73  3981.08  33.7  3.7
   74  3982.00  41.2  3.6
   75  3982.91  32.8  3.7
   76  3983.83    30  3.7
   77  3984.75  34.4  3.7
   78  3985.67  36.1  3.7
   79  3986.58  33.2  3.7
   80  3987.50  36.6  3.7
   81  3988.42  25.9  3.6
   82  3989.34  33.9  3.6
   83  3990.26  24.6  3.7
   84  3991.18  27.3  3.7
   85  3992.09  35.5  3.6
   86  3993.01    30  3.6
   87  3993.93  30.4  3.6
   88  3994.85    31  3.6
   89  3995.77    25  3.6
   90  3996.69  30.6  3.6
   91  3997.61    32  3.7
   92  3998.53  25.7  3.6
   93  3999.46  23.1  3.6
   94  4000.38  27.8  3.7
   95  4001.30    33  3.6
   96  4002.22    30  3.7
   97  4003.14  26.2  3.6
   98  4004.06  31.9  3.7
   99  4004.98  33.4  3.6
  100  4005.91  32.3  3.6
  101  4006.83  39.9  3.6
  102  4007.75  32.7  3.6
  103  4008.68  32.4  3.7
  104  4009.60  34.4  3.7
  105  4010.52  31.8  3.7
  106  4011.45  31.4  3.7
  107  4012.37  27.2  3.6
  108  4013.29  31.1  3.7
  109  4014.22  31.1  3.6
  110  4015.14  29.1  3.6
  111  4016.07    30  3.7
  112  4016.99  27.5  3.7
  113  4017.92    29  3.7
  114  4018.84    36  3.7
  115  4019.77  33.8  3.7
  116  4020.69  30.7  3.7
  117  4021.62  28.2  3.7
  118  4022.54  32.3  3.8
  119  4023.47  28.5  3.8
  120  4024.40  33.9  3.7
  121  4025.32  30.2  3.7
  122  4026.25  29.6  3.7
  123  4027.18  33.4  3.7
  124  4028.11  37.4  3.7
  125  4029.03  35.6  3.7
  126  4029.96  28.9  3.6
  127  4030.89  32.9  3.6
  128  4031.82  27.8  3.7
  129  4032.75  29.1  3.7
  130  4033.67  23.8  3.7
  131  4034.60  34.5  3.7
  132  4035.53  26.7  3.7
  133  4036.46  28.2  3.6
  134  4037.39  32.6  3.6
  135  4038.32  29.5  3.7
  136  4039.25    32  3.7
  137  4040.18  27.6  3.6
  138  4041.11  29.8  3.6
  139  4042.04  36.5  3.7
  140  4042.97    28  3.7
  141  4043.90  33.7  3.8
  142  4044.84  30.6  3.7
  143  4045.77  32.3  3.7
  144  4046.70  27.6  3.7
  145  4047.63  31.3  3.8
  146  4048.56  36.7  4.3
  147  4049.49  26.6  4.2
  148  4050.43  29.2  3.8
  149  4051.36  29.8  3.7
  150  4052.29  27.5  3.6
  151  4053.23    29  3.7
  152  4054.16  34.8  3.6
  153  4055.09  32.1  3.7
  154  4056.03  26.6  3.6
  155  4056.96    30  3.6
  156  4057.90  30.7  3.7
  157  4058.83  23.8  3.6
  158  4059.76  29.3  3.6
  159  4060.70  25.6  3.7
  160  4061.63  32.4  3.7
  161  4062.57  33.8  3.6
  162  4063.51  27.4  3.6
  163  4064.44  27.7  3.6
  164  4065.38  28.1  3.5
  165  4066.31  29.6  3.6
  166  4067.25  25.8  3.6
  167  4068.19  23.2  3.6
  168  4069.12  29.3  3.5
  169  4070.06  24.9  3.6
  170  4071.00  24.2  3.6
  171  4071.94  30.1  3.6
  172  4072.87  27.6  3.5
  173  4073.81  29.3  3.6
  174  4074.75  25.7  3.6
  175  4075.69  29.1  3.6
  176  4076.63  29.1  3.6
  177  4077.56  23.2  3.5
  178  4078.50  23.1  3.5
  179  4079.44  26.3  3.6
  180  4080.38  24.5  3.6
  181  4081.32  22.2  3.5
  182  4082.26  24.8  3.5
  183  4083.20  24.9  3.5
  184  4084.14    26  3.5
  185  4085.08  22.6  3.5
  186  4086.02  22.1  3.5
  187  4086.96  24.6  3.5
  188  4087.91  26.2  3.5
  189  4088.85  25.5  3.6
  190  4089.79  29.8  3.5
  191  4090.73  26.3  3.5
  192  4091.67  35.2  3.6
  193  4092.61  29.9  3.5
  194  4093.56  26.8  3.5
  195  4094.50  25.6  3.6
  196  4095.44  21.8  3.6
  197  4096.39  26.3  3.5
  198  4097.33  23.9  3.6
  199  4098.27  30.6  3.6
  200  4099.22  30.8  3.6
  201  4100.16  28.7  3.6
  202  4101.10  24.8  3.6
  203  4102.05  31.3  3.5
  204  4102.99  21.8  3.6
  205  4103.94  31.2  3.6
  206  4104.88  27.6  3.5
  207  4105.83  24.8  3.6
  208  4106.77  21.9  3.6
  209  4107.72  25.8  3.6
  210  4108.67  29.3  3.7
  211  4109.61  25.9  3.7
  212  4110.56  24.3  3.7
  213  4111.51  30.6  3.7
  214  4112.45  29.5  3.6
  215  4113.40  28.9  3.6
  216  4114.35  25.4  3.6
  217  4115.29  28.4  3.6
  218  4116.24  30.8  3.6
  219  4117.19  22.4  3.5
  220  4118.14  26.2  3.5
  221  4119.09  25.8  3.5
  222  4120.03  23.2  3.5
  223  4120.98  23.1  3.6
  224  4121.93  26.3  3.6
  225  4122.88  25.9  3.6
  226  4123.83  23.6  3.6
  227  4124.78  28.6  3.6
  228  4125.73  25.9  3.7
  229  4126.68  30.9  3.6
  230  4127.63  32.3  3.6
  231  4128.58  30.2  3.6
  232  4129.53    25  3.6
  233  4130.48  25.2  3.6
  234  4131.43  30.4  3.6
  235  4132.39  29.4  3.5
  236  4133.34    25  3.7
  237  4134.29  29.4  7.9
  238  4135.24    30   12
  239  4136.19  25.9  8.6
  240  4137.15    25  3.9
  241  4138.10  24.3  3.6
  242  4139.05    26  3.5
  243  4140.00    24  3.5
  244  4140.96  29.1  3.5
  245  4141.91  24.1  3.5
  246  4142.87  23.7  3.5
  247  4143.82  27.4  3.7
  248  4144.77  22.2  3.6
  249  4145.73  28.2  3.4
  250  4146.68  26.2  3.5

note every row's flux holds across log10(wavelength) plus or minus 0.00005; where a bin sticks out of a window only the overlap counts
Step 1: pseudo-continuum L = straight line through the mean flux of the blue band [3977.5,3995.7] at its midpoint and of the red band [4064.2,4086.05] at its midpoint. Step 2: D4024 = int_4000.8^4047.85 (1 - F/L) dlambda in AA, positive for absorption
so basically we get -3.2 AA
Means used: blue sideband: 31.5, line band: 31.1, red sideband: 26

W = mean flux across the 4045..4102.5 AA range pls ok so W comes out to 27.7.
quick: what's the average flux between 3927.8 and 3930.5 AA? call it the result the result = 29.8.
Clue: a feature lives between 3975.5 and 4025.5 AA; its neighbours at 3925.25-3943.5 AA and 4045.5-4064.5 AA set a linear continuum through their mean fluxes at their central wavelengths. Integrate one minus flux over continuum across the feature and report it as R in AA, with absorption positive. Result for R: -2.6 AA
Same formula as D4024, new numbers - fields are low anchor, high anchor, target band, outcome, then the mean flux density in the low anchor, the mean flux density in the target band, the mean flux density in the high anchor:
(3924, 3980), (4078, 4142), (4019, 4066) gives -3.88 AA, 30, 30.4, 26.6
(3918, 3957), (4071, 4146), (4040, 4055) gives -1.69 AA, 29.6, 30.8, 26.6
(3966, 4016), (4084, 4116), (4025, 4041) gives -0.67 AA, 30.8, 30.6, 26.9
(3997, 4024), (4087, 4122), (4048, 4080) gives 0.35 AA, 30.8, 28.3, 26.9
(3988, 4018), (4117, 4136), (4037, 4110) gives 1.32 AA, 30.2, 27.9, 27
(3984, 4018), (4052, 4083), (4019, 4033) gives -0.98 AA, 30.8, 31.6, 27.6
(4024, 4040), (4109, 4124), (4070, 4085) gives 1.36 AA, 30.9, 25.9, 26.4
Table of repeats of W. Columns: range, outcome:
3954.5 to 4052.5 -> 30.8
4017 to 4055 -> 30.9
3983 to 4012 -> 31.1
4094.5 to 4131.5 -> 26.9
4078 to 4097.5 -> 25.7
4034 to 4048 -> 30.6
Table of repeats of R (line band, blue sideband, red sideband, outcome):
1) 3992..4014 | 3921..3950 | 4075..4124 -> -1.81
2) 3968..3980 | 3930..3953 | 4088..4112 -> -0.16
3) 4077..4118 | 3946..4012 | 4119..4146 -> 1.66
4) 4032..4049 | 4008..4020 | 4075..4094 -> -0.77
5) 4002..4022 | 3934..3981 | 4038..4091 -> -1.56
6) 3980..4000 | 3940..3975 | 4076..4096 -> -1.19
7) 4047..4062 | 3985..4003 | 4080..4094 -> -1.19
